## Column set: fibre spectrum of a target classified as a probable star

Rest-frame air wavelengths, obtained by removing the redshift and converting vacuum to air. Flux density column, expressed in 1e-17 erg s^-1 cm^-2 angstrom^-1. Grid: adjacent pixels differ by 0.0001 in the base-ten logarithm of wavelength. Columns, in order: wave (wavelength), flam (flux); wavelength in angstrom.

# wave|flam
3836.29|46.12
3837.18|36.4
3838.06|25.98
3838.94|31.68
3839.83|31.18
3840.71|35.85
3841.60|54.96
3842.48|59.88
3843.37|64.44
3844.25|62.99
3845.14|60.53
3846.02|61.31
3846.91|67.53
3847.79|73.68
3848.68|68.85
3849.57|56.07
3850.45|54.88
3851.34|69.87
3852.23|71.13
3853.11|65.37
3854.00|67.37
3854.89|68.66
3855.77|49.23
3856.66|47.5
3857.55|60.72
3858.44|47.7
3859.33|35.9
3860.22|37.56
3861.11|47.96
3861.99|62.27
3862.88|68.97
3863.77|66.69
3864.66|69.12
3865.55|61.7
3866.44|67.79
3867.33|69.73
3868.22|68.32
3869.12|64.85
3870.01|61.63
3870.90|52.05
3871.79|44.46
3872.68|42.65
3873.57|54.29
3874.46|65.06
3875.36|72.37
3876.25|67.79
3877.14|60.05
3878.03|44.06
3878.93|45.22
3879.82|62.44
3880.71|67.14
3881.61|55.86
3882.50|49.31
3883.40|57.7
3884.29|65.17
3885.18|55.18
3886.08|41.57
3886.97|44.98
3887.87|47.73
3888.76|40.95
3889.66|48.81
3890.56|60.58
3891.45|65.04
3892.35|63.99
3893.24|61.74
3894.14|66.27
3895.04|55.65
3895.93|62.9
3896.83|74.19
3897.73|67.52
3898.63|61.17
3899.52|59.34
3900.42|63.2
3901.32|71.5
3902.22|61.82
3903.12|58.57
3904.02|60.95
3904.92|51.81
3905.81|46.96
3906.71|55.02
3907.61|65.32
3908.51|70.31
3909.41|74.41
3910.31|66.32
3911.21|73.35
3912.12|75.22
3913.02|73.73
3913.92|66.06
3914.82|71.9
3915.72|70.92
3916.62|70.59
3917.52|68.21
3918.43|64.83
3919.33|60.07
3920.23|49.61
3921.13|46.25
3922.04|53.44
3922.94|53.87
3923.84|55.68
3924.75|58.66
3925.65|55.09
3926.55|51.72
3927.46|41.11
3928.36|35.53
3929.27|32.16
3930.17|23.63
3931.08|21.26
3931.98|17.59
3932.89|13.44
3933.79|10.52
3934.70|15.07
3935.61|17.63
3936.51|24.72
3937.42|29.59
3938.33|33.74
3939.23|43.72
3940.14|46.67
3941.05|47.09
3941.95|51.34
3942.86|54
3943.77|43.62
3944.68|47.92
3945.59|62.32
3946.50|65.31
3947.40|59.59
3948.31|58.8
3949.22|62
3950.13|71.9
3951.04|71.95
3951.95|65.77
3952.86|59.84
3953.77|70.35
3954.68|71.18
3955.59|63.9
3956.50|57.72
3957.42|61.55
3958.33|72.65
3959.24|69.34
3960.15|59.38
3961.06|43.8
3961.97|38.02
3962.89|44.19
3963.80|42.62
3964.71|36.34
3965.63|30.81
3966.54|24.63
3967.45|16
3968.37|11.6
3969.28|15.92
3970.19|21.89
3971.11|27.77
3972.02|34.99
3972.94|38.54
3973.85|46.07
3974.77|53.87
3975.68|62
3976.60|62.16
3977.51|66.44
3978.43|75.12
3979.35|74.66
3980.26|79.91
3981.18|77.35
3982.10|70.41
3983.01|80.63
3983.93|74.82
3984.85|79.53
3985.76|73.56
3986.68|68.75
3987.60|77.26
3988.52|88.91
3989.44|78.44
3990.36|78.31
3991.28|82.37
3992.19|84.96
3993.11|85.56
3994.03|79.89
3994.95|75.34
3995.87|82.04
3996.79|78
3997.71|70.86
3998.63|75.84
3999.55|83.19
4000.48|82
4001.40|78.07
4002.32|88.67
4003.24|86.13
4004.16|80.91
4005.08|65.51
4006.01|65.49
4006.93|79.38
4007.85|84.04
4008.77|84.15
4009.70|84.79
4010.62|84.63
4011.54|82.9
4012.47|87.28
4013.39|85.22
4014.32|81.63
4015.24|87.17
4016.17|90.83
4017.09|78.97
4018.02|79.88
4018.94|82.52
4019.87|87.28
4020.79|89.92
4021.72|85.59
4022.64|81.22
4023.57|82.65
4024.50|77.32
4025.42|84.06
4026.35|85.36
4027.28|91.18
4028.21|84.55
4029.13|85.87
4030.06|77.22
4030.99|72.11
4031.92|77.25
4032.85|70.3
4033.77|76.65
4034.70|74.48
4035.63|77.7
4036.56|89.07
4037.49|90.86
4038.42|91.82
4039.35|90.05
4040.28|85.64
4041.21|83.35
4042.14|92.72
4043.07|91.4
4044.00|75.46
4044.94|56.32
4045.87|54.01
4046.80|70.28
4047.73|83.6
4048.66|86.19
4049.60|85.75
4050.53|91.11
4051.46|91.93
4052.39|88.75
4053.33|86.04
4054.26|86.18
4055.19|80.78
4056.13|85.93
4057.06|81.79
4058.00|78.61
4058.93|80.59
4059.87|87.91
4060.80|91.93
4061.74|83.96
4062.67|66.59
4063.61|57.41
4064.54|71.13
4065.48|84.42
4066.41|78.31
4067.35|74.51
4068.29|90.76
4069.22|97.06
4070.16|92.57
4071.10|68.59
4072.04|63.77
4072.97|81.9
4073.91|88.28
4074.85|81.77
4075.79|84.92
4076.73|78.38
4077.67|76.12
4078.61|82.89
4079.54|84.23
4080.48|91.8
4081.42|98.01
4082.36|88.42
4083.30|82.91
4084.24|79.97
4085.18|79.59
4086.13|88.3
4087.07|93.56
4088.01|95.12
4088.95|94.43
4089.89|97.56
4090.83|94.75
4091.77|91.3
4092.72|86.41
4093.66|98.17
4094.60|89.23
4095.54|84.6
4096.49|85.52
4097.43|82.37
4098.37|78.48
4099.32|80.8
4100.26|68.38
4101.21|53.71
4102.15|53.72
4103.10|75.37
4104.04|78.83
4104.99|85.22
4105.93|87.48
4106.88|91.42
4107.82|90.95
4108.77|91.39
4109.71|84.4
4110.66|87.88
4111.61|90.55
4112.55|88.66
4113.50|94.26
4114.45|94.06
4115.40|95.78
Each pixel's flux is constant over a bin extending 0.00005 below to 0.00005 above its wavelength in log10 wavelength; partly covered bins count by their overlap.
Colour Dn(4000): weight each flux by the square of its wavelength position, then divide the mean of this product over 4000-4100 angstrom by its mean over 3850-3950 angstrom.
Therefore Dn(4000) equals 1.63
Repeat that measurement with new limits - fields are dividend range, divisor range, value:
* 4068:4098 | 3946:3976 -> 1.87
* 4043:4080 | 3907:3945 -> 1.77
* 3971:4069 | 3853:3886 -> 1.47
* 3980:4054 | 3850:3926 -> 1.45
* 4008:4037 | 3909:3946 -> 1.81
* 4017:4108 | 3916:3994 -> 1.64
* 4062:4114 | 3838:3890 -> 1.65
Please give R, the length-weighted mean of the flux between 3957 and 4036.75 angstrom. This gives 70.4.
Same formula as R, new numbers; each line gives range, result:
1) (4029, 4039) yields 80.2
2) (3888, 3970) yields 52.2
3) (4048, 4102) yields 83.6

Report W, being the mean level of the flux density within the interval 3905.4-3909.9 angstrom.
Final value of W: 62.6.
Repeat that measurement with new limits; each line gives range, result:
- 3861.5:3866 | 65.7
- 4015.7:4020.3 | 83.8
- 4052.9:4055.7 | 84.4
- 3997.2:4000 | 76.7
